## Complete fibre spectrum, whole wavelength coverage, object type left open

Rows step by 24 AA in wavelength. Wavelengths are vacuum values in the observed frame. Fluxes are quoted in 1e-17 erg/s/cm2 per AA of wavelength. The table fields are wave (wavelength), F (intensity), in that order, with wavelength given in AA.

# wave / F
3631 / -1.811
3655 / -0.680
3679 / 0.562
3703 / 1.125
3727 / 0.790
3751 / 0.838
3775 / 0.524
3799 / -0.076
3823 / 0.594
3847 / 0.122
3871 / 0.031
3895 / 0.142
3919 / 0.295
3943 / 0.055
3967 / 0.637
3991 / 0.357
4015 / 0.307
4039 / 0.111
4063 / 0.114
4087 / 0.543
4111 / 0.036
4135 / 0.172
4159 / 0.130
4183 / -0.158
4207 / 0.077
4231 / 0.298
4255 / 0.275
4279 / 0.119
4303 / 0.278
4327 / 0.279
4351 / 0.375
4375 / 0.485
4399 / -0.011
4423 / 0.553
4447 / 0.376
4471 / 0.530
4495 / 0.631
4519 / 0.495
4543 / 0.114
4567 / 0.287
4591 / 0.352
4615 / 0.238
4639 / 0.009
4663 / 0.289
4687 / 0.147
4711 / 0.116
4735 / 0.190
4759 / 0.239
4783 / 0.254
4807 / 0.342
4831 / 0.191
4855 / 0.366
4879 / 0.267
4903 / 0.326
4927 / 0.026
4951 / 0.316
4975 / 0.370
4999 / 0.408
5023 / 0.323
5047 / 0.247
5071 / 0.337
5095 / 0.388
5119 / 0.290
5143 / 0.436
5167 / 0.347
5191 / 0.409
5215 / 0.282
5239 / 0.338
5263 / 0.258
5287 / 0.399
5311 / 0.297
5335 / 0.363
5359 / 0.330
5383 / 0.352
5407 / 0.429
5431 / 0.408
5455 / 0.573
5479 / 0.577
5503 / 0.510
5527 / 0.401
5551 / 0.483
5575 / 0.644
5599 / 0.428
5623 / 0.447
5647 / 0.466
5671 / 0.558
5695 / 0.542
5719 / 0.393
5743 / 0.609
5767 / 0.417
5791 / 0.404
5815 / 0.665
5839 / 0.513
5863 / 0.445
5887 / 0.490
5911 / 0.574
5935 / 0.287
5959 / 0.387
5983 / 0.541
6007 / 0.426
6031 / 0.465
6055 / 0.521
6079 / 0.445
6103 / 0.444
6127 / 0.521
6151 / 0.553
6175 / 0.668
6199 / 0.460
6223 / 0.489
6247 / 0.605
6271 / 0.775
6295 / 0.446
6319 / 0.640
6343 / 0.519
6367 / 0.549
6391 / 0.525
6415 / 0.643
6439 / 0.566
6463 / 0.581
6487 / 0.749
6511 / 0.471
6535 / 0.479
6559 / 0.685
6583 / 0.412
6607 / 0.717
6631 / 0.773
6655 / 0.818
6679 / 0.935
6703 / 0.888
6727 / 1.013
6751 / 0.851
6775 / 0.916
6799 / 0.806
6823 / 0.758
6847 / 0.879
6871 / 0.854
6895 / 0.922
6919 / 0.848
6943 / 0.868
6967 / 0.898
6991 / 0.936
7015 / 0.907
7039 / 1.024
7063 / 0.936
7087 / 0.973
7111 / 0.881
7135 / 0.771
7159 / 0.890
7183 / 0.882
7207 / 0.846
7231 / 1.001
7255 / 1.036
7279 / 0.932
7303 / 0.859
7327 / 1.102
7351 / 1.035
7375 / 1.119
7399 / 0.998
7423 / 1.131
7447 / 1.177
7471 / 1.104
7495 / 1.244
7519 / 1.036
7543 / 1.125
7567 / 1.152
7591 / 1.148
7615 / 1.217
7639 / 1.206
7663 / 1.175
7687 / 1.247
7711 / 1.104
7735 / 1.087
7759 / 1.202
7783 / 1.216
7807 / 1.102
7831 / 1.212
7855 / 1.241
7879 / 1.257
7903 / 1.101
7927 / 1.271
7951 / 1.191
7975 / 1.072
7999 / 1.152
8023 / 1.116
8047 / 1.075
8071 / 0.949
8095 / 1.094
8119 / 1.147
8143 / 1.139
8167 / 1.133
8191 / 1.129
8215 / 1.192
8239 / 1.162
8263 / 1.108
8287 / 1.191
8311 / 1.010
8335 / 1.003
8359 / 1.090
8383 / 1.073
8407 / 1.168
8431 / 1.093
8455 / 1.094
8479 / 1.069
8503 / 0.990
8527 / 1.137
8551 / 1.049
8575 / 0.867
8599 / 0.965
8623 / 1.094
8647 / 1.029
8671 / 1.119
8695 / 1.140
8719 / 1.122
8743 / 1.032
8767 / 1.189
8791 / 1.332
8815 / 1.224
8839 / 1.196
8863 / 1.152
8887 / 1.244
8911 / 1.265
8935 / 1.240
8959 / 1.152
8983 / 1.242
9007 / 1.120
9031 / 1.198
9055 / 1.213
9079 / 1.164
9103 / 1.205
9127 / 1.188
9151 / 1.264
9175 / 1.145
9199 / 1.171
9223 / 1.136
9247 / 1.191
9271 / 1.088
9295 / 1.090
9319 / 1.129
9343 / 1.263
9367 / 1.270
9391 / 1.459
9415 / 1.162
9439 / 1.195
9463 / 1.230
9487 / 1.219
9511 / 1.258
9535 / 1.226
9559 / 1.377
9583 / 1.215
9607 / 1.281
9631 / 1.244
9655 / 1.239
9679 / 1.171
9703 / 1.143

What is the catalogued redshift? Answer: 0.66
